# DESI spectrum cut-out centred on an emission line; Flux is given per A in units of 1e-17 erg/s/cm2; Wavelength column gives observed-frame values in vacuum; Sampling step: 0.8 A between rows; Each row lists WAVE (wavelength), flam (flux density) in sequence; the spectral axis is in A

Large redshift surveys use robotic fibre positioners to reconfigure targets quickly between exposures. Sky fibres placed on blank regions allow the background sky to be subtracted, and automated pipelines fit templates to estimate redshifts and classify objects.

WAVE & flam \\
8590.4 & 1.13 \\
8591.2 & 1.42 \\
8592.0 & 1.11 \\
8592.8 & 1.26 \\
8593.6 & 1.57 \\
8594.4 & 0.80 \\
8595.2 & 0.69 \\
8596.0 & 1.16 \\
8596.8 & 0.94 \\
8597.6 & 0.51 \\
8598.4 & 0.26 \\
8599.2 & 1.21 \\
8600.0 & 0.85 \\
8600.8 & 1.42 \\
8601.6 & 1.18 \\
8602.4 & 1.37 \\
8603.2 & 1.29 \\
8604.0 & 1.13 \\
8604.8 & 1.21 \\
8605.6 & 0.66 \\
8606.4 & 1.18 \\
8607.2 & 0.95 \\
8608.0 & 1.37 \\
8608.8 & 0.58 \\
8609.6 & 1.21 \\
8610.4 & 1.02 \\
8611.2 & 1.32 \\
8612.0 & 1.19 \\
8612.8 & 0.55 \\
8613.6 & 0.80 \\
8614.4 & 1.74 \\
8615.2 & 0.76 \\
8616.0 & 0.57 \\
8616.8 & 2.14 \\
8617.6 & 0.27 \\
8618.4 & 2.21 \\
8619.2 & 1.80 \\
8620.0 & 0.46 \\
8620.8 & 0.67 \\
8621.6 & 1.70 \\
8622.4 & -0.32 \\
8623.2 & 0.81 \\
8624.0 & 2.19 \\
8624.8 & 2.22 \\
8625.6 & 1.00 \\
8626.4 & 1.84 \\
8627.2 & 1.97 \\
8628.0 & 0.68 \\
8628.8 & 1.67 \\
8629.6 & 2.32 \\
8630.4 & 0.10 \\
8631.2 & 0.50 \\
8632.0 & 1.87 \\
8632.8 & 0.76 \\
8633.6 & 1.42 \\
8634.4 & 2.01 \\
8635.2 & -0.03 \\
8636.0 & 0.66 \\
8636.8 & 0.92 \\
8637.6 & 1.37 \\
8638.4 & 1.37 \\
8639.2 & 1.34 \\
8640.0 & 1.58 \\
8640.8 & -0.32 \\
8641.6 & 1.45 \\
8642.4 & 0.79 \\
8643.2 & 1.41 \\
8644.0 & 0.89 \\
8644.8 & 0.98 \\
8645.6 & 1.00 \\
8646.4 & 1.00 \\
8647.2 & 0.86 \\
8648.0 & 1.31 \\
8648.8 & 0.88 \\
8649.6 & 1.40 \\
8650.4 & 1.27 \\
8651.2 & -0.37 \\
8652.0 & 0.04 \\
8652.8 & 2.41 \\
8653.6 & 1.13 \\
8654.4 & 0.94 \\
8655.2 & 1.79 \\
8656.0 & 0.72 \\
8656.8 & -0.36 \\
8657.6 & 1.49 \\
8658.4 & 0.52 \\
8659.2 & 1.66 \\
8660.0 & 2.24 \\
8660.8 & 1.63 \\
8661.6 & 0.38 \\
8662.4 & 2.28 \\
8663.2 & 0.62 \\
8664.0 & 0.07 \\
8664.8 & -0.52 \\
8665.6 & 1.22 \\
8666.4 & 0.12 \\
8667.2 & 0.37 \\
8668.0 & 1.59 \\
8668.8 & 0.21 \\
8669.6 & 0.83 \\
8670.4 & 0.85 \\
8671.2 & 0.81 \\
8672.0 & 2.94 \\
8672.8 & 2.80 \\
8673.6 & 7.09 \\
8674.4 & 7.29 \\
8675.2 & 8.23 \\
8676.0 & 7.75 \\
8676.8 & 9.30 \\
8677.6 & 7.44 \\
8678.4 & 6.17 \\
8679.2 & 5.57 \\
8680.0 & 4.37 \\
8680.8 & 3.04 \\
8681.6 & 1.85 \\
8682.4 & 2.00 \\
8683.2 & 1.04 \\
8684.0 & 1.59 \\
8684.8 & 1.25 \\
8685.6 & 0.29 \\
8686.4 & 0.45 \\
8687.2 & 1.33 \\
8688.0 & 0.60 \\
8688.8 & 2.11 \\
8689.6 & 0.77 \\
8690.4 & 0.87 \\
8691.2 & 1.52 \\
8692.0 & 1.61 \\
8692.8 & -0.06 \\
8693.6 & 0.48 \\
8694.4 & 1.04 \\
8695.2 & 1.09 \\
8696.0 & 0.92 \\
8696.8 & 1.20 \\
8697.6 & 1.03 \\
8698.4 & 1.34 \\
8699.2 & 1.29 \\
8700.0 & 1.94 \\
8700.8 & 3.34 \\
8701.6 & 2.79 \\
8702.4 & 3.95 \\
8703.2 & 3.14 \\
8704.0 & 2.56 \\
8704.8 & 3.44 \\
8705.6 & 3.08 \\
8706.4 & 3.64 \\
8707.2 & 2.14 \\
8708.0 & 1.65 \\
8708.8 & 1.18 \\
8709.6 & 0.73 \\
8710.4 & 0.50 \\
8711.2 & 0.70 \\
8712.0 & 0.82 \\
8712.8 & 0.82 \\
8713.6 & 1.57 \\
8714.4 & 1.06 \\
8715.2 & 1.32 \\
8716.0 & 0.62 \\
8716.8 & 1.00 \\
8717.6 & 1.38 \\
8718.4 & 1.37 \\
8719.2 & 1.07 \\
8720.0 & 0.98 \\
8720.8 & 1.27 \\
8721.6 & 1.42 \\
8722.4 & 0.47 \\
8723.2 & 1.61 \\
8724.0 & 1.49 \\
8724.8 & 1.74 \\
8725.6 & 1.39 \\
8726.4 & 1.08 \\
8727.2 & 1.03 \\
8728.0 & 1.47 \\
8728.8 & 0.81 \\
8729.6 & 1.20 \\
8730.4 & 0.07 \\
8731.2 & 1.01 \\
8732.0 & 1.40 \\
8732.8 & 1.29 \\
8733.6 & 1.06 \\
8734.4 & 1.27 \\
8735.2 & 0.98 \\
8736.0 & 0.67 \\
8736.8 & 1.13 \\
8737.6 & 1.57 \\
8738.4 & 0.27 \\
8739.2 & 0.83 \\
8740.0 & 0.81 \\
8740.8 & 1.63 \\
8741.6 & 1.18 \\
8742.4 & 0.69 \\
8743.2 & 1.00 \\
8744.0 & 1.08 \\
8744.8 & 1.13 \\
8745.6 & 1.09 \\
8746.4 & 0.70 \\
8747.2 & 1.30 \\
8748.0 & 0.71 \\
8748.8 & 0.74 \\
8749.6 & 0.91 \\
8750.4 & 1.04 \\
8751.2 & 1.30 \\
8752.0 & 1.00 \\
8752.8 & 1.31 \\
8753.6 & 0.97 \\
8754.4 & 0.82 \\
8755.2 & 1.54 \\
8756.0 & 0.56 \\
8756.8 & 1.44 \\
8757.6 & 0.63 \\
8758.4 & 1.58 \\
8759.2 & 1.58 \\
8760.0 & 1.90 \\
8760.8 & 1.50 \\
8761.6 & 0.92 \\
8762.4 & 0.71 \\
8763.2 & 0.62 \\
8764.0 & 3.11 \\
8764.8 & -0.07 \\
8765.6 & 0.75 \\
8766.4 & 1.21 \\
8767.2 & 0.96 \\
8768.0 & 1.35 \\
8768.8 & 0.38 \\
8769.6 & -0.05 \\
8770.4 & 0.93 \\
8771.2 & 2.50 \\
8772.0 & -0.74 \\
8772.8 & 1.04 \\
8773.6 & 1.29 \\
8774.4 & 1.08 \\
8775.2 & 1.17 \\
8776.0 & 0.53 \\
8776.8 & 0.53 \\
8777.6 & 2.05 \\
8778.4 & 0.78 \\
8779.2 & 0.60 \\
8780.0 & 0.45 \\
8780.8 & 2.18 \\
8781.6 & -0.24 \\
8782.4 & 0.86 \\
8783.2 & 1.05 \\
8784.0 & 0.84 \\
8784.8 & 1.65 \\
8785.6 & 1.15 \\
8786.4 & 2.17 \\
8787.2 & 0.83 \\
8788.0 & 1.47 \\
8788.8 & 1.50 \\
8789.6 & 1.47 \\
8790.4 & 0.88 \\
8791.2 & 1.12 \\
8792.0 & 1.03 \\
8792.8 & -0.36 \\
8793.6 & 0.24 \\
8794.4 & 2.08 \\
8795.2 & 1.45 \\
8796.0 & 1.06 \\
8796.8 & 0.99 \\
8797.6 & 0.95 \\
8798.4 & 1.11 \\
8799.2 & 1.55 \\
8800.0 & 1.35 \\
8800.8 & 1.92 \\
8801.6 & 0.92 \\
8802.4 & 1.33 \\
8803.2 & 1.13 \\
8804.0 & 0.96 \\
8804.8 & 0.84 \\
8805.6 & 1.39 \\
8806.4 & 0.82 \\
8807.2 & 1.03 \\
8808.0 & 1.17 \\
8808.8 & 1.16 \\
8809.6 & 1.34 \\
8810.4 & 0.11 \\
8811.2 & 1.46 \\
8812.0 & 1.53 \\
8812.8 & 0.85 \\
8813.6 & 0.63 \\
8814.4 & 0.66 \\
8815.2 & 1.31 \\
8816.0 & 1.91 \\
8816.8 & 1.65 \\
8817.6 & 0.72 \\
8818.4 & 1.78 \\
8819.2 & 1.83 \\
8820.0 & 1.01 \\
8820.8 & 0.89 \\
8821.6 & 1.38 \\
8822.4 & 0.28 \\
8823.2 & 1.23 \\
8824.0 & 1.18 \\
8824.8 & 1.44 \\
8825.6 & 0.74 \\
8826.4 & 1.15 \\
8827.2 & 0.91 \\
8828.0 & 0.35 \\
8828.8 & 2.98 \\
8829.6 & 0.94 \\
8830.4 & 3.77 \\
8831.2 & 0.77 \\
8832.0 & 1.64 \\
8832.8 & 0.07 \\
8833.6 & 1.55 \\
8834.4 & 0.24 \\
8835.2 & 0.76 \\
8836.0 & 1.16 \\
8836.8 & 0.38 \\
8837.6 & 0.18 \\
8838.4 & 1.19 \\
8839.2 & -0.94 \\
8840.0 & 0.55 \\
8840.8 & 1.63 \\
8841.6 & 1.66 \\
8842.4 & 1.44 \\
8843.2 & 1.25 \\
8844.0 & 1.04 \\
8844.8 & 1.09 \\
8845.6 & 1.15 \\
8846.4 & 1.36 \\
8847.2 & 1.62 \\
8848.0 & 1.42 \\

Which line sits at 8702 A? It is [N II] 6583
